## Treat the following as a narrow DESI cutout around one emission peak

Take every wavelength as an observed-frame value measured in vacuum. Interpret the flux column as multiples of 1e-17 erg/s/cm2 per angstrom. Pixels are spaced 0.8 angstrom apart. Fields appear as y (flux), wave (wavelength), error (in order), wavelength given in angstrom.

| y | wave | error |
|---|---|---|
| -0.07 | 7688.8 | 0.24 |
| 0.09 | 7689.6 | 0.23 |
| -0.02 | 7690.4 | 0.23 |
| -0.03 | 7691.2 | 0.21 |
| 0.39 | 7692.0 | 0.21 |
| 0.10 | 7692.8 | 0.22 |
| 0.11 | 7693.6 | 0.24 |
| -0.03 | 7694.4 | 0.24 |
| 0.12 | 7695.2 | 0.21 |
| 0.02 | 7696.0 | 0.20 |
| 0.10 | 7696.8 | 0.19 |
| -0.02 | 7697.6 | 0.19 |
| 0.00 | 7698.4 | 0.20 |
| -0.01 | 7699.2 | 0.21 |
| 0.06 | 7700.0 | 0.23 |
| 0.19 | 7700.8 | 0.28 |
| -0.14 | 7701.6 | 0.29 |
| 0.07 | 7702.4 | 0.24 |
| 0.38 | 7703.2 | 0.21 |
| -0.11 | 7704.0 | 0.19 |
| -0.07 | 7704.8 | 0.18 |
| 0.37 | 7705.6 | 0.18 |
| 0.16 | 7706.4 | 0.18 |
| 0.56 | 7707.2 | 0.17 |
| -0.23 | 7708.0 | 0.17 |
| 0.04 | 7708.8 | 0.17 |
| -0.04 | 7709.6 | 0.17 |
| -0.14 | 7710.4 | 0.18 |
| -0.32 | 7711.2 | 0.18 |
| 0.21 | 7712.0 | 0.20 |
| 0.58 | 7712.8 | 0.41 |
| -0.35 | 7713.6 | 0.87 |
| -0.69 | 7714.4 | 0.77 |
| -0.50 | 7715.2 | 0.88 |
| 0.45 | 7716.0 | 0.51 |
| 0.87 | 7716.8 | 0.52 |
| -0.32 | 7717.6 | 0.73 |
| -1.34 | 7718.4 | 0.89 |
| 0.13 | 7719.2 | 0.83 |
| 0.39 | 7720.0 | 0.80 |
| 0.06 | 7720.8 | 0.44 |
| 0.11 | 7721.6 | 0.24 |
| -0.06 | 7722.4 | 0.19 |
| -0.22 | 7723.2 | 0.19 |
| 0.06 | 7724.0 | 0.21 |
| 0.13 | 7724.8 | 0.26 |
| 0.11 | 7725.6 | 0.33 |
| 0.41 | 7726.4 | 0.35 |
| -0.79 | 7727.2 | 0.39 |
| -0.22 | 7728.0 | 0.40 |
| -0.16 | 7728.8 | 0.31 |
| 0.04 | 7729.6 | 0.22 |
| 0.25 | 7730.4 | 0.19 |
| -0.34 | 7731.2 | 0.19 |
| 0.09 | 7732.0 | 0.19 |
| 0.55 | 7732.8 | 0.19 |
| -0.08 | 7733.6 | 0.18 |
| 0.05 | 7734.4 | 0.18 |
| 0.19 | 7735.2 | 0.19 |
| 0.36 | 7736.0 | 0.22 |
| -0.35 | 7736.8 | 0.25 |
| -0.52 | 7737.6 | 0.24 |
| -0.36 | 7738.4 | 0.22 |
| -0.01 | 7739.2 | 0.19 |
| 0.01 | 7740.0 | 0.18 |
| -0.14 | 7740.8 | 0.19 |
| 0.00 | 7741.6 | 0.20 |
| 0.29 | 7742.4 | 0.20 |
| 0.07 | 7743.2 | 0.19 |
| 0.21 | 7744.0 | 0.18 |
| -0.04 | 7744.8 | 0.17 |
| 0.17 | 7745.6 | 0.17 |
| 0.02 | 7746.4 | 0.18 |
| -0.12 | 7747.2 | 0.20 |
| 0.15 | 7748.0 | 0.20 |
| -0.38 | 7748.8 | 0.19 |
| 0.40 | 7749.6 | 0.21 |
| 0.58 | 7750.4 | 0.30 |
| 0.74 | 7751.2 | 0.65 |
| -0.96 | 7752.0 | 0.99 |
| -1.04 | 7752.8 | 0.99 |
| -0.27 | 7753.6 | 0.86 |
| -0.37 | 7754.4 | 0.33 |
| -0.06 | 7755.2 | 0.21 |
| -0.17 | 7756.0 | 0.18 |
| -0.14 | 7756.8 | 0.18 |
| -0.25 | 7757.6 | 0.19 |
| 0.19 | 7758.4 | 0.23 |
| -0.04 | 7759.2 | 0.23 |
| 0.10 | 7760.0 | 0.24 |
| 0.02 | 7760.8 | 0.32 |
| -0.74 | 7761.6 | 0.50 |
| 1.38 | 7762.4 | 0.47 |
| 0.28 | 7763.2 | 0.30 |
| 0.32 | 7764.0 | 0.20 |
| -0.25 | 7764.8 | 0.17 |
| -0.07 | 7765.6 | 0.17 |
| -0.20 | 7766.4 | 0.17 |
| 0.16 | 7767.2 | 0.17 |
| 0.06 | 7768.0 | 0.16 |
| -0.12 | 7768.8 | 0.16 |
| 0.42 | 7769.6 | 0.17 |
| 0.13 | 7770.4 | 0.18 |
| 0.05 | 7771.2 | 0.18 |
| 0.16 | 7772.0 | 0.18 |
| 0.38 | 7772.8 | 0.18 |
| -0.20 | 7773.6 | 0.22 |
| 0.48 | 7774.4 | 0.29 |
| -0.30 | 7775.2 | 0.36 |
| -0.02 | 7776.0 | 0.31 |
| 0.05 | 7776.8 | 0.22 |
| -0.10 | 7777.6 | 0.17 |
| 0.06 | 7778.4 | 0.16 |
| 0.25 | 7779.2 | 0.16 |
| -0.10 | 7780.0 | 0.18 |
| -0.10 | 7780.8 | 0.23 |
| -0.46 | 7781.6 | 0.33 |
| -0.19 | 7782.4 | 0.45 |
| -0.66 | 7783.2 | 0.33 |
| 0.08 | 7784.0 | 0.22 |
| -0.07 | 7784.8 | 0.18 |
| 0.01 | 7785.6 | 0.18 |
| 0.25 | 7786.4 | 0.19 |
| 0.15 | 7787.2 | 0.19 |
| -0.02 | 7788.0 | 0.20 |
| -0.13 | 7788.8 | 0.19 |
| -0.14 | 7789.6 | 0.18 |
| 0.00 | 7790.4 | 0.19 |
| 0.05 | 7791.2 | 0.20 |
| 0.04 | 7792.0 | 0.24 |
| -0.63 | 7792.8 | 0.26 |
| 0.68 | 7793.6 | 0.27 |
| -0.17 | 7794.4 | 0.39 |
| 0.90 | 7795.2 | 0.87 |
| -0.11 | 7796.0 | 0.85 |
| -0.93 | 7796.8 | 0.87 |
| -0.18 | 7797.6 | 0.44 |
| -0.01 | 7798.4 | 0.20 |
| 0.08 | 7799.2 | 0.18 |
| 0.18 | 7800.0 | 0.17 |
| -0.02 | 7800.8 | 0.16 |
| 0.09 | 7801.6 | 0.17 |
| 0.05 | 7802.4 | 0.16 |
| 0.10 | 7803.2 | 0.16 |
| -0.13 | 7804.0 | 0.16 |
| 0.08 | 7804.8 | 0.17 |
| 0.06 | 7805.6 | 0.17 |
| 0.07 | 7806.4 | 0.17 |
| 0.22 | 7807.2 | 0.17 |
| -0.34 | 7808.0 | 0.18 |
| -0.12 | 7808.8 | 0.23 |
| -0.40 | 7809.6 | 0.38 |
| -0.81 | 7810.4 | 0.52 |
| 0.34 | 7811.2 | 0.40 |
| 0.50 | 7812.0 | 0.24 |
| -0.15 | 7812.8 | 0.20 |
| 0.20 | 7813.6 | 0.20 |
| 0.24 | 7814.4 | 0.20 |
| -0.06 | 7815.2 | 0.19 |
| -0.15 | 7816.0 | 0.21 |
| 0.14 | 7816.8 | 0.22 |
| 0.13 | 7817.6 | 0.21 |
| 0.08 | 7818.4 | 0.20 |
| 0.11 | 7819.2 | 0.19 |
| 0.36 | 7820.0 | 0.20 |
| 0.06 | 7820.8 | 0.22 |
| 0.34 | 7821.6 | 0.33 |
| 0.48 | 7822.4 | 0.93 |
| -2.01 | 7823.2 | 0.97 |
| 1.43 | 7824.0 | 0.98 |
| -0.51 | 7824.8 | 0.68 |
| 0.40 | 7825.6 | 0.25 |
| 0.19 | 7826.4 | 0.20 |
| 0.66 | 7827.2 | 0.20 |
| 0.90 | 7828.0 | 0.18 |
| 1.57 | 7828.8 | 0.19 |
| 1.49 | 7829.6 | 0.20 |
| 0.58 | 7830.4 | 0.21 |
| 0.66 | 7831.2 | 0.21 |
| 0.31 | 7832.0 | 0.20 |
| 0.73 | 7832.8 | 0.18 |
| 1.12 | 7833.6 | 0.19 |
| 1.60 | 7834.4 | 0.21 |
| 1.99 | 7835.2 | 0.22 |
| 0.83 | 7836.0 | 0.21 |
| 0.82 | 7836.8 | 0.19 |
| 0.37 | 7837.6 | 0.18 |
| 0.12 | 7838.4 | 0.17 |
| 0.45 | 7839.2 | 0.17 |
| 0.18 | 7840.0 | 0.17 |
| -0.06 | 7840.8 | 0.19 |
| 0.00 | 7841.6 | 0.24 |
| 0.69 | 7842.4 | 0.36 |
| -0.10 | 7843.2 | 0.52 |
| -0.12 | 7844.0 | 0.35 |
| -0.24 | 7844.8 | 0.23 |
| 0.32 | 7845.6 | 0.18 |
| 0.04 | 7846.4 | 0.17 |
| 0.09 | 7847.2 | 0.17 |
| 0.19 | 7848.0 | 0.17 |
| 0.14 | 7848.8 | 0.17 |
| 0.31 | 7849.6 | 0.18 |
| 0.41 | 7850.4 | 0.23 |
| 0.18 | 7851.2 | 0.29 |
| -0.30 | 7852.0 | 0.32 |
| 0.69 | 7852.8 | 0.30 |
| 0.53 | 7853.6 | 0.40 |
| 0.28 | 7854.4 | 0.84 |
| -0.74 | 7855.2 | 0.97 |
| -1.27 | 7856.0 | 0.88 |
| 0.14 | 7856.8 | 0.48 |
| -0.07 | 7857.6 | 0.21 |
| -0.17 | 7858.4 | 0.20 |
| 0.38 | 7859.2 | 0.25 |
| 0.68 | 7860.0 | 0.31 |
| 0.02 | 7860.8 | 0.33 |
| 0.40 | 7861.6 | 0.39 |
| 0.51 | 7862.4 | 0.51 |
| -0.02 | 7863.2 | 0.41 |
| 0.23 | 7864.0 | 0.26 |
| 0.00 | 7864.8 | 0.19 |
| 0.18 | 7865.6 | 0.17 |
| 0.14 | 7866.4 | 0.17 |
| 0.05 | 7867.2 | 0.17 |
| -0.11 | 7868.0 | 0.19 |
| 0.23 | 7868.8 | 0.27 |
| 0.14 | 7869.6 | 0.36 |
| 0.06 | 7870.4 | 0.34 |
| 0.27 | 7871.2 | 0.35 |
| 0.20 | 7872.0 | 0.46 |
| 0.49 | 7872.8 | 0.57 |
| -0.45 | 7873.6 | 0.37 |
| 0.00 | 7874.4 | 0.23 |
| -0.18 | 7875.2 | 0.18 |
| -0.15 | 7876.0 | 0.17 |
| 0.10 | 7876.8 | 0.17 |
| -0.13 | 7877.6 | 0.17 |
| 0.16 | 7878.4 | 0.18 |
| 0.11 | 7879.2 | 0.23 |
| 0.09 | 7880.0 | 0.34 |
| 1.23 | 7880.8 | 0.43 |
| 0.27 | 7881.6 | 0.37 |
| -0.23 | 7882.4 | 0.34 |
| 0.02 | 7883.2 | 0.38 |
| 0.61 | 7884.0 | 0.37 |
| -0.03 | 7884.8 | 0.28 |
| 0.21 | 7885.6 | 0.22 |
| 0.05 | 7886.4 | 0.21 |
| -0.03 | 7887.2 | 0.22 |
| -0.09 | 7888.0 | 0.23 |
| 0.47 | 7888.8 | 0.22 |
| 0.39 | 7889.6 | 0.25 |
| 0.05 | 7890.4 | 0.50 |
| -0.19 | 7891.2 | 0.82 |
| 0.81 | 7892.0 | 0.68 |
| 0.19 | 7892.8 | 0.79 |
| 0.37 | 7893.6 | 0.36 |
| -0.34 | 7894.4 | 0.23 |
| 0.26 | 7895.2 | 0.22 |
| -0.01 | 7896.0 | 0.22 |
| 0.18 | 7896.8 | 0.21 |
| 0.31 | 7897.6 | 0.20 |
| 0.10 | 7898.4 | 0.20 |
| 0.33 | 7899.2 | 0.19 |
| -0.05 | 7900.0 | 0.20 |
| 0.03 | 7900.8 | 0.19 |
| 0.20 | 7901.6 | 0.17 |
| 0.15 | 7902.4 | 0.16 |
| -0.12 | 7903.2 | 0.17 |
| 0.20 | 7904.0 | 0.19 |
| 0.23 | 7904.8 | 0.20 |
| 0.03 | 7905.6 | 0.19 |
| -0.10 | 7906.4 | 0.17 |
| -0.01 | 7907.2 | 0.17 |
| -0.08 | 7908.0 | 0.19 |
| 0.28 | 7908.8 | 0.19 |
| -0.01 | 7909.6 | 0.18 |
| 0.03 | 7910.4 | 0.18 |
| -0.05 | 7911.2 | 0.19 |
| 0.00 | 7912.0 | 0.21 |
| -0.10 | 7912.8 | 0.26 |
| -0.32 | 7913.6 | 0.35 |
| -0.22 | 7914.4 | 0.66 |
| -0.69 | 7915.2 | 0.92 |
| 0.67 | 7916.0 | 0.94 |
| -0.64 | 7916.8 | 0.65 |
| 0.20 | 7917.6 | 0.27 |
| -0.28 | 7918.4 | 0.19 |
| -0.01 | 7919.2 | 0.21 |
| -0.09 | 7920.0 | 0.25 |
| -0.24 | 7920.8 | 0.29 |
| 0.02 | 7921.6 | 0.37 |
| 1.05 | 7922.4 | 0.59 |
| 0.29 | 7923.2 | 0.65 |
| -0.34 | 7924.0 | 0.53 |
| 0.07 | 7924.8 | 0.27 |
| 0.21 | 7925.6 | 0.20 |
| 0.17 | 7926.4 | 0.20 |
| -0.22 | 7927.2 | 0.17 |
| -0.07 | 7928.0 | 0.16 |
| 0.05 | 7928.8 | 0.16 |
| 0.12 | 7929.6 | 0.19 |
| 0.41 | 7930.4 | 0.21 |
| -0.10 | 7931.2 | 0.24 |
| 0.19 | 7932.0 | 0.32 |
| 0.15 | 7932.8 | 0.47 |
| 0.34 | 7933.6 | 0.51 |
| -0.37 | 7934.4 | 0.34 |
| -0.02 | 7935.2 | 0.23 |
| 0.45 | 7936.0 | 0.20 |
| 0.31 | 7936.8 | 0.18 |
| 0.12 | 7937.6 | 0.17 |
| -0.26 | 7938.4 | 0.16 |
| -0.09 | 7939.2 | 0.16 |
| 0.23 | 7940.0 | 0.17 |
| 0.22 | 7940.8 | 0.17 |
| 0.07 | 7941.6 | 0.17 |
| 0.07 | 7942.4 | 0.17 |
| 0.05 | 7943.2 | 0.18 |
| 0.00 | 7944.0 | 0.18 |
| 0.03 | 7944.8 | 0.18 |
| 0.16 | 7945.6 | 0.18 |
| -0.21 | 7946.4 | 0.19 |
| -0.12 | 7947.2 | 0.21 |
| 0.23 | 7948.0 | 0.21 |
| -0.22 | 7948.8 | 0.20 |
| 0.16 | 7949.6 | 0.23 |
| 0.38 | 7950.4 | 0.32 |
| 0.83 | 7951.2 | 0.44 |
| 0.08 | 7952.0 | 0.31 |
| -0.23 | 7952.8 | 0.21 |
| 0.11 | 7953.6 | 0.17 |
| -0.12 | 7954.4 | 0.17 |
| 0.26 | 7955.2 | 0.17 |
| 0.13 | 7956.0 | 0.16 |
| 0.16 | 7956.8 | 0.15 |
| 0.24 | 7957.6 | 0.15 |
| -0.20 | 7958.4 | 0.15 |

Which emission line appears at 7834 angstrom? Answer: [O II] 3727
